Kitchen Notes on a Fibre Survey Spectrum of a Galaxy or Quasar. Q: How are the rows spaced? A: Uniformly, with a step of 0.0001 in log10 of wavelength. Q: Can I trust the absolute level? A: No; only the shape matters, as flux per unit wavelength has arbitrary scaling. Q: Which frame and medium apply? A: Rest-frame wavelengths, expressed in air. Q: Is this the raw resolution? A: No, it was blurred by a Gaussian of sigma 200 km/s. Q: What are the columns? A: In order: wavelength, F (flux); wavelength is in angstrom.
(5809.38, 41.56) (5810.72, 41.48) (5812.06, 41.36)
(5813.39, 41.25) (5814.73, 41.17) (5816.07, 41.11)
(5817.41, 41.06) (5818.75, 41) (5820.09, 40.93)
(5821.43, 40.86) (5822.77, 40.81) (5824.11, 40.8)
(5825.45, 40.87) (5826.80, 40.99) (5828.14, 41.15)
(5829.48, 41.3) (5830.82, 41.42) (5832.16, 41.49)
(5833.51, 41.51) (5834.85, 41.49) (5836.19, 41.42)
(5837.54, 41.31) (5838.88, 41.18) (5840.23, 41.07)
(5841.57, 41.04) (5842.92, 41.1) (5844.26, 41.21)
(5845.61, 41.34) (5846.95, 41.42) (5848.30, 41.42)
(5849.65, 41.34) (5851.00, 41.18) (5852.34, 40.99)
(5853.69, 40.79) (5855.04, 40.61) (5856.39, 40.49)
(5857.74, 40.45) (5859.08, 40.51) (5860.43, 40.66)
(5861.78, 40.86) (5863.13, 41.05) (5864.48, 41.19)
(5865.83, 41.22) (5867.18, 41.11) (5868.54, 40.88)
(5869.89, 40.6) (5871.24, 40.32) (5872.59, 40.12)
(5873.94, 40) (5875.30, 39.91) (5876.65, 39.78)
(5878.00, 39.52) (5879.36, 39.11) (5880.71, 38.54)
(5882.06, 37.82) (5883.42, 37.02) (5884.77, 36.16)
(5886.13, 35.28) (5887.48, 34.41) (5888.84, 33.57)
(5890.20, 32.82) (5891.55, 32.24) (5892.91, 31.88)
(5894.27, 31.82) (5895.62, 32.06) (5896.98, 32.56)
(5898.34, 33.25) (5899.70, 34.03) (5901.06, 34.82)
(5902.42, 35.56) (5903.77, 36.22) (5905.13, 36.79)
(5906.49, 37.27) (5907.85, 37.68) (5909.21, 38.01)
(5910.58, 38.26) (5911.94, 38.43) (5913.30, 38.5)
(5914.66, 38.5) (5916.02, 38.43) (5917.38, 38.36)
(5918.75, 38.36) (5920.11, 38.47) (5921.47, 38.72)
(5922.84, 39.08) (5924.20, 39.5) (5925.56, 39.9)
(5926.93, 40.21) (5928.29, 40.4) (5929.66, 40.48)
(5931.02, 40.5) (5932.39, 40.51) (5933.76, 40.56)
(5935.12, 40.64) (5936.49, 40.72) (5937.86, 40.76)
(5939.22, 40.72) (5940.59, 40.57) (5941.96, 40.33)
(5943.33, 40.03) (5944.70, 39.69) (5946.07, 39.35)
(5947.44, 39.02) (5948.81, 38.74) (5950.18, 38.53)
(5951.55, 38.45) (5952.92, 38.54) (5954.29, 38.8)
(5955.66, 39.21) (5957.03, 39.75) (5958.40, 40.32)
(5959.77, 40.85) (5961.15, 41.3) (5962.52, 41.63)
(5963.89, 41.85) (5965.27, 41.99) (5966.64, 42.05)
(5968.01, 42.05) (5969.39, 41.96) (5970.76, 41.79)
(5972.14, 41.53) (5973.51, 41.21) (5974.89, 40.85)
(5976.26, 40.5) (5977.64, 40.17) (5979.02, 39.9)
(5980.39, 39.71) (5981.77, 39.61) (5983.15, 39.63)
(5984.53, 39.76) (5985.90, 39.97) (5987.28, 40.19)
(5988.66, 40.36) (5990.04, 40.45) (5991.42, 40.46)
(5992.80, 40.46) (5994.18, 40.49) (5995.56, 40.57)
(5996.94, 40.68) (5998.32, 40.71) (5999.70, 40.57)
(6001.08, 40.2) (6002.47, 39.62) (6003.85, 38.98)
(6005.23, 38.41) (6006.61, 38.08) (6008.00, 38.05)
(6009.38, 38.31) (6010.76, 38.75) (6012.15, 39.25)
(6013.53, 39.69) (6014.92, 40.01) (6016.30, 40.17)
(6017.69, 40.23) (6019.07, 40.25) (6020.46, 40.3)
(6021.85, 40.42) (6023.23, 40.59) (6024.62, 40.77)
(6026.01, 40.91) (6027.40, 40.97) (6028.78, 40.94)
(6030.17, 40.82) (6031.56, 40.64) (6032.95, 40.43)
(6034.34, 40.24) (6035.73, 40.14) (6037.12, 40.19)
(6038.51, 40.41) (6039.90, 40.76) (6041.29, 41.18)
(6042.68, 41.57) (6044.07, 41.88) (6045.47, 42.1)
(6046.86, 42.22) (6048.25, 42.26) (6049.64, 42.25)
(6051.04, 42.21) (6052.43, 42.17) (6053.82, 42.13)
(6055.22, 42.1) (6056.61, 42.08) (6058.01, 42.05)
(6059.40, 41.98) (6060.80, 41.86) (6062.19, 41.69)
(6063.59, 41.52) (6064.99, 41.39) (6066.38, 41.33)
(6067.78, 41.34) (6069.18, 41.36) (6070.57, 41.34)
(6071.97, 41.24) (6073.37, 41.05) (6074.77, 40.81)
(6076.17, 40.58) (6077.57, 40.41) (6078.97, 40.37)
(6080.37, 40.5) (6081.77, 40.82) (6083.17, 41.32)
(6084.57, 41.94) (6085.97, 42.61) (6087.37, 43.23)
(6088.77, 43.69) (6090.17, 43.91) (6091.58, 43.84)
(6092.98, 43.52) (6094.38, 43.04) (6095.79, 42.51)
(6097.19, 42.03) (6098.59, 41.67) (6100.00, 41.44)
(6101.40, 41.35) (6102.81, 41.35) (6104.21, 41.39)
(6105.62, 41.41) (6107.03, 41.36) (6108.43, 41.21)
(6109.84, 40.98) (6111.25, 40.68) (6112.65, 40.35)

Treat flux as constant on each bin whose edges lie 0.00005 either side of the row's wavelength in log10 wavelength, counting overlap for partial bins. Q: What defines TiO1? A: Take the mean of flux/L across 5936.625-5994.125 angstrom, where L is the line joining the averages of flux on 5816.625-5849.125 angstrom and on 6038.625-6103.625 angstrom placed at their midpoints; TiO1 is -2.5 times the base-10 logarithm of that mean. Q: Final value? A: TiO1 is 0.03 mag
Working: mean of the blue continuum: 41.2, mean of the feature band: 40.3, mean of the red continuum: 41.8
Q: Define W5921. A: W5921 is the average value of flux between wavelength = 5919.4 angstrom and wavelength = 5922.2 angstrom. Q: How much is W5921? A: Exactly 38.6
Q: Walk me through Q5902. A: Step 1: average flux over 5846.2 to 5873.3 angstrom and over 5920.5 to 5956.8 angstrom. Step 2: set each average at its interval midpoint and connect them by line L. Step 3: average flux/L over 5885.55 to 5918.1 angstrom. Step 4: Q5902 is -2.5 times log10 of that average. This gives 0.138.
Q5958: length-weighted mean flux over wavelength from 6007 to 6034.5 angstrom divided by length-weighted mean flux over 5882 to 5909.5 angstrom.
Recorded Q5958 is 1.2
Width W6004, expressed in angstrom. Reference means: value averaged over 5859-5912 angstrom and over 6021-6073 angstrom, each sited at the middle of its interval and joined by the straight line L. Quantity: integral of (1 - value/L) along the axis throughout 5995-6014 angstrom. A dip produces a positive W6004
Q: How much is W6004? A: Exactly 0.4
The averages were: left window 37.3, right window 41.3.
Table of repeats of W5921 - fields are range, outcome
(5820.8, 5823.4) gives 40.8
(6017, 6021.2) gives 40.2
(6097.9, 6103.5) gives 41.4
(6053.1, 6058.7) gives 42.1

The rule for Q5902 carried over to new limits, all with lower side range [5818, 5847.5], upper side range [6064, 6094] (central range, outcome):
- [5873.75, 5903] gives 0.165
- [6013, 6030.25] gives 0.031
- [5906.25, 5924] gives 0.082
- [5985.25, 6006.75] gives 0.040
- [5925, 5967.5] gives 0.033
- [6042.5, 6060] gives -0.010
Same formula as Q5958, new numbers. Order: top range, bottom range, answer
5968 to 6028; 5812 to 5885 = 0.99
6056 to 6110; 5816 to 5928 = 1.07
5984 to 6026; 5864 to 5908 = 1.08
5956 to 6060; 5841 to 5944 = 1.05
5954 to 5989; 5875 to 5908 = 1.14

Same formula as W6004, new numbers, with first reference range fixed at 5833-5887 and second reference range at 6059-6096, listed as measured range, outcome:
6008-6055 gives 0.9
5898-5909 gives 1.3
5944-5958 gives 0.6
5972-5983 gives 0.2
